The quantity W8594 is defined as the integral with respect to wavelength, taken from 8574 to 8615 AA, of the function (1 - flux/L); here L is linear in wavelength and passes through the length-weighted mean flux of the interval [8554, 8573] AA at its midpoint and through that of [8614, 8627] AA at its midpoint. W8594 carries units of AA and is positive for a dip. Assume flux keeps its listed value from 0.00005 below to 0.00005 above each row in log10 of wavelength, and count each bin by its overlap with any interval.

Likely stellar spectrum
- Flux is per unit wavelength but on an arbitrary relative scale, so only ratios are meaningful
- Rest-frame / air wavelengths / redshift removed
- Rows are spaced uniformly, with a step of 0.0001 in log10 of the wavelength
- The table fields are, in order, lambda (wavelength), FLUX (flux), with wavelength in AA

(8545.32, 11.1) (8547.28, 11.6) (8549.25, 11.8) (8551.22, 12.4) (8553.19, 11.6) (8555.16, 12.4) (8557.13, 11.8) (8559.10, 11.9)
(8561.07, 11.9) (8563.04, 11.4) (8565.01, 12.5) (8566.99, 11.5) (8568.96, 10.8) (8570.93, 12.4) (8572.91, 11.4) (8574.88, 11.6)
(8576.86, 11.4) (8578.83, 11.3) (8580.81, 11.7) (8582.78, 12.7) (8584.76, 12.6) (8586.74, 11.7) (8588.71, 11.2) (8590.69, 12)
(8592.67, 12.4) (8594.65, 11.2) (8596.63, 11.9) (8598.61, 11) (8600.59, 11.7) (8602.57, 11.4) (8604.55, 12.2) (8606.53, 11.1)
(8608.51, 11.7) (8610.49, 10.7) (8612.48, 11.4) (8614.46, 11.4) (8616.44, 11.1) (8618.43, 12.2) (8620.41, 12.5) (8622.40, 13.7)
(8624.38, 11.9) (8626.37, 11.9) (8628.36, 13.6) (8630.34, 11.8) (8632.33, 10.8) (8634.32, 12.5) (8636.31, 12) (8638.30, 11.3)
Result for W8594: 1.2 AA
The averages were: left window 11.8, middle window 11.6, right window 12.1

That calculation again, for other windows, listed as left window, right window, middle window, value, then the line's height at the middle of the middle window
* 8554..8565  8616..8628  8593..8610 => 0.93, 12.2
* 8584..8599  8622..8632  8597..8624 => 0.89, 12.1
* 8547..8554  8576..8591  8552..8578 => 0.25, 11.9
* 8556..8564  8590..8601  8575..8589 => -0.12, 11.7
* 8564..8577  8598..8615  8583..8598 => -0.46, 11.5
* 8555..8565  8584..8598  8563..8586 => 0.14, 11.9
